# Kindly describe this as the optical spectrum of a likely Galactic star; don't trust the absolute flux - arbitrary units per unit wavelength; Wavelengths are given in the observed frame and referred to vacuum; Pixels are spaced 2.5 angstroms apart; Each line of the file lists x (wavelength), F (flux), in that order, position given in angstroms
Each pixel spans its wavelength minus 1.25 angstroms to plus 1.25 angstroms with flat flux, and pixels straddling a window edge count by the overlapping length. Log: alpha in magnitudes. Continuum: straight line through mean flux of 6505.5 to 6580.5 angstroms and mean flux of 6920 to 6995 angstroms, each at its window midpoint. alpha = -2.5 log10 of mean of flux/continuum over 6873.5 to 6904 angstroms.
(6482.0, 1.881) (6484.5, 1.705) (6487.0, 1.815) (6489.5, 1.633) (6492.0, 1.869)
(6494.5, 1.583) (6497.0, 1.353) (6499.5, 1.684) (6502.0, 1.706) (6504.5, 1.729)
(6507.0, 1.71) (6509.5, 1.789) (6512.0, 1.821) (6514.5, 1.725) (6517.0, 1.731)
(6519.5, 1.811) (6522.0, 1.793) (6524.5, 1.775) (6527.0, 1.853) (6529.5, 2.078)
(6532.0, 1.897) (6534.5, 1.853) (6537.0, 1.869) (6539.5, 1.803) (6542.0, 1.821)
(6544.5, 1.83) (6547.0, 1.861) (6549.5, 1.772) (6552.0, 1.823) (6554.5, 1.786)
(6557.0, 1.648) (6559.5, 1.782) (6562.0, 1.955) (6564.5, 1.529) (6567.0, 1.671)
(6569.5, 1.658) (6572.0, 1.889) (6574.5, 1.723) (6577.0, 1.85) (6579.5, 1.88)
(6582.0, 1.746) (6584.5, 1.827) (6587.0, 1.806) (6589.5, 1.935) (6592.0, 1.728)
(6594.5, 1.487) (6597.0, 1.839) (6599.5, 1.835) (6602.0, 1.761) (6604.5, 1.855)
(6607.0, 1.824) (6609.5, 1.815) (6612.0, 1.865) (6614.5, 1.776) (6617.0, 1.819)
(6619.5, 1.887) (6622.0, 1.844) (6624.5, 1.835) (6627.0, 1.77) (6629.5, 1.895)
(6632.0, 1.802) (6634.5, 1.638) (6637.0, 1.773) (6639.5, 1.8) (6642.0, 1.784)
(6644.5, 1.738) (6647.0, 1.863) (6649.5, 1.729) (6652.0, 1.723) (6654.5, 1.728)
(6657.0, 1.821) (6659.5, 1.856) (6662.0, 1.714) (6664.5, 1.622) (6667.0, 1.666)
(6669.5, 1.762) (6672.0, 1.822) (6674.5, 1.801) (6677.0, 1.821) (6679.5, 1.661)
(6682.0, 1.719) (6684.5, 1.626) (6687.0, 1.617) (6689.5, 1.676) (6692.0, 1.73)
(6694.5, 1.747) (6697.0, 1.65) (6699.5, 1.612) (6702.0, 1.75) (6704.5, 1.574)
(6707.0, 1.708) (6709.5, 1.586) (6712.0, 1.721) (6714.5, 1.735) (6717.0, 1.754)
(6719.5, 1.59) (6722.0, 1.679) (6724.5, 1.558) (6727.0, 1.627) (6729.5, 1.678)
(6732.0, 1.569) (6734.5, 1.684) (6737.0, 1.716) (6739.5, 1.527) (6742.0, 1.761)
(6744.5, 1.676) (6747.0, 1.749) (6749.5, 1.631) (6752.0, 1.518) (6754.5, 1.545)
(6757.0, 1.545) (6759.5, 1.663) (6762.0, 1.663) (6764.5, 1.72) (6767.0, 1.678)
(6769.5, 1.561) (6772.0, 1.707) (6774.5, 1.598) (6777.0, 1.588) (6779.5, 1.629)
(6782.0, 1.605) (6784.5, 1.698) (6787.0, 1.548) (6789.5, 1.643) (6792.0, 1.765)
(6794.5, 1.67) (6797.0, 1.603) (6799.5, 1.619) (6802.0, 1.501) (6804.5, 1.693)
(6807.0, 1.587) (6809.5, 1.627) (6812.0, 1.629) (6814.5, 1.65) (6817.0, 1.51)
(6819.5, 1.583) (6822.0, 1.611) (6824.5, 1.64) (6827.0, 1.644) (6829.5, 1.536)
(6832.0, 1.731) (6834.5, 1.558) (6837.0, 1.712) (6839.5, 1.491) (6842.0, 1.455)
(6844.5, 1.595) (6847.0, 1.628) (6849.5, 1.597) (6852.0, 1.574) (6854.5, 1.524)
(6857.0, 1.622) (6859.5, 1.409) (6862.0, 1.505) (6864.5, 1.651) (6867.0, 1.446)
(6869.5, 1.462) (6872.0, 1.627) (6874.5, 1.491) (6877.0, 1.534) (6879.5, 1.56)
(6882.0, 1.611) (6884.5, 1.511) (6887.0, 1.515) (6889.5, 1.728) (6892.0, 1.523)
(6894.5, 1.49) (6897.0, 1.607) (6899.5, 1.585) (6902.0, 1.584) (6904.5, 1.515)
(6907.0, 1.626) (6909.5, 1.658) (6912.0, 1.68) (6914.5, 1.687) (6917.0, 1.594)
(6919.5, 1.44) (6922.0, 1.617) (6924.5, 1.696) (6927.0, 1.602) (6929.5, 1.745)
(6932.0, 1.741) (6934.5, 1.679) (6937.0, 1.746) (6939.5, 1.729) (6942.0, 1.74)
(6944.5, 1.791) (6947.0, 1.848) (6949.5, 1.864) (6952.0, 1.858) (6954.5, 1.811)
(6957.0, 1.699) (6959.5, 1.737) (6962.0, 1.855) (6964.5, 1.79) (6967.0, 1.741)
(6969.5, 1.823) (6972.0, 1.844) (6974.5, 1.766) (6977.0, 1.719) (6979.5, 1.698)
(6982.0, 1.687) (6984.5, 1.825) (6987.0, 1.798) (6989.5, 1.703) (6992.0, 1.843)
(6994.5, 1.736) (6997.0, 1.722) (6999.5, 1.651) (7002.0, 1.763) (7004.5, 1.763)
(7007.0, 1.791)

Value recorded 0.13 mag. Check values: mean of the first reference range 1.8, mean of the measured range 1.56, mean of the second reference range 1.75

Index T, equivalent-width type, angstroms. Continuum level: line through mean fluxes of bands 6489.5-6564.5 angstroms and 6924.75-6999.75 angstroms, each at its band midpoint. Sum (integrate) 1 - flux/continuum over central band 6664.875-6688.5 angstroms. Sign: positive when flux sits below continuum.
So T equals 0.7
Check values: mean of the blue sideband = 1.78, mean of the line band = 1.72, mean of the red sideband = 1.76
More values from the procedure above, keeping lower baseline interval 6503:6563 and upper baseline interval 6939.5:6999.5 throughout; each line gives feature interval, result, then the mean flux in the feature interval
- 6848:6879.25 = 4.3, 1.54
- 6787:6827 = 3.8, 1.62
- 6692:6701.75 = 0.6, 1.69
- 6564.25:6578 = 0.6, 1.73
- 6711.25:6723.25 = 0.7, 1.69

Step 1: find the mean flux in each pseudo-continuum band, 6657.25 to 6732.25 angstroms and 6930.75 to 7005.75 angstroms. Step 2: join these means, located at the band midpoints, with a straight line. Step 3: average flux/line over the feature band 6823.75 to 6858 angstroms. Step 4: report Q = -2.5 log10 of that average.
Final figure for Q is 0.09 mag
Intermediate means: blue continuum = 1.69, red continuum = 1.77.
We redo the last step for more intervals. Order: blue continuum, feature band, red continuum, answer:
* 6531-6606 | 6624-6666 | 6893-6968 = 0.00 mag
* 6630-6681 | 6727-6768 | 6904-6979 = 0.07 mag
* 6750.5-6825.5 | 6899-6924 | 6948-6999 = 0.08 mag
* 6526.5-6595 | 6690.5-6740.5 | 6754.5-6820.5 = 0.01 mag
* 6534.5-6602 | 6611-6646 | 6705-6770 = -0.04 mag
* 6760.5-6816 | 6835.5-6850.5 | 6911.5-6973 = 0.06 mag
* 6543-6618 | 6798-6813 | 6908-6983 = 0.09 mag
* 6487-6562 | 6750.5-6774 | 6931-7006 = 0.10 mag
